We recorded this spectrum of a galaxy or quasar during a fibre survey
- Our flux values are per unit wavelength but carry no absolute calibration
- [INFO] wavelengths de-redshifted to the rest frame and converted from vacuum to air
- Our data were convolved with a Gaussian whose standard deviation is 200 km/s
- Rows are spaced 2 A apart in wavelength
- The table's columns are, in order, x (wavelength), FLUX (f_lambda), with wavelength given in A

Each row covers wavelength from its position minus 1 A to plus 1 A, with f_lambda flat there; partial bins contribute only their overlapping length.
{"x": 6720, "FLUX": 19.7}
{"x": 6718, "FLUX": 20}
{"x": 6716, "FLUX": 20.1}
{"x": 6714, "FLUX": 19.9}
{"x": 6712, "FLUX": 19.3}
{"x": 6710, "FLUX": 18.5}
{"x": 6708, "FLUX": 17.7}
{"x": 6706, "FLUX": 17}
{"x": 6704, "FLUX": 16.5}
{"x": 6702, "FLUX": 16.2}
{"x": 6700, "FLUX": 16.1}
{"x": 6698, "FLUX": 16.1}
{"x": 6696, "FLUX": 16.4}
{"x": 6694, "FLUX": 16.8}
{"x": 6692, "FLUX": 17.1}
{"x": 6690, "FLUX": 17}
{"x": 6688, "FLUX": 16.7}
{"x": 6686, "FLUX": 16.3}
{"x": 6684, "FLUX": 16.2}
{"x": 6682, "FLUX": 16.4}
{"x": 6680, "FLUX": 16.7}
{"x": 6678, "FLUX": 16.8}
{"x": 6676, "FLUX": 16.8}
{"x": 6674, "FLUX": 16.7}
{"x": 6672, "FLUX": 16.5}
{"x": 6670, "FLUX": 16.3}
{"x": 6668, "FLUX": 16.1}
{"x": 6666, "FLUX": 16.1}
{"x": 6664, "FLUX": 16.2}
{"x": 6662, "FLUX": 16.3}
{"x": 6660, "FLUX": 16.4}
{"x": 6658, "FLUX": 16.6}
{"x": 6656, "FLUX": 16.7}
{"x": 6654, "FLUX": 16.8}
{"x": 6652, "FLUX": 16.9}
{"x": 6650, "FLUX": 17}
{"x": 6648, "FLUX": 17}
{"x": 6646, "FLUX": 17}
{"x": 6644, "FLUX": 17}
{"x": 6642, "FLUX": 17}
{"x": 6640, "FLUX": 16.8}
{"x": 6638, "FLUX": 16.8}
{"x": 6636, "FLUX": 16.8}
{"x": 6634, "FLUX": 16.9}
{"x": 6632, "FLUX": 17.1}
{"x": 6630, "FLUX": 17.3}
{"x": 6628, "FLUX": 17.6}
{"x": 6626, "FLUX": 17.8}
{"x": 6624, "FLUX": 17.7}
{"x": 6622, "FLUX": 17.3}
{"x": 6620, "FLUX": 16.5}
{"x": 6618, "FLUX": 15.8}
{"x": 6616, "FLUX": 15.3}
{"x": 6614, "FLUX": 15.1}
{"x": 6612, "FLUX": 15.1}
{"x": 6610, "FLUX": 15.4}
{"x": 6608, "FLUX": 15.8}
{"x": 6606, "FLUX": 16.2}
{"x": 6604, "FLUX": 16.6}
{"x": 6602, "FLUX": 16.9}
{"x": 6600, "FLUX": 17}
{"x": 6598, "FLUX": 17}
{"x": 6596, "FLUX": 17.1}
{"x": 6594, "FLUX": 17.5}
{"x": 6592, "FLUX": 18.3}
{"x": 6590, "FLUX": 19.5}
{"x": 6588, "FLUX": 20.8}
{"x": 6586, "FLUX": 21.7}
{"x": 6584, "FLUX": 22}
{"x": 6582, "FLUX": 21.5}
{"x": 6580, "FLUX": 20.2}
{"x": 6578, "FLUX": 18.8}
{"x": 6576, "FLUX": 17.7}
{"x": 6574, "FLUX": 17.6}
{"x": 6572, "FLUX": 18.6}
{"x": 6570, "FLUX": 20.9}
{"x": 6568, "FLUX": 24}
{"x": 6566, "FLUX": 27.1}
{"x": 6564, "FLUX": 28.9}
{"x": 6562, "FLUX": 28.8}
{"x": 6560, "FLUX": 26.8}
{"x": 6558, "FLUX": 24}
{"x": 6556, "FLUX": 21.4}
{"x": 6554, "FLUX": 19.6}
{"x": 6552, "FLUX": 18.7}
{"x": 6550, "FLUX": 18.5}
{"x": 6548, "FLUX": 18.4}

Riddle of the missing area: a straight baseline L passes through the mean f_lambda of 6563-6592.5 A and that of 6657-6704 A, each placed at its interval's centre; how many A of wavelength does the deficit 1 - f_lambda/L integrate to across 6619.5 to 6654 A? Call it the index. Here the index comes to 2.61 A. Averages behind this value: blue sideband 21.2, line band 17.1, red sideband 16.5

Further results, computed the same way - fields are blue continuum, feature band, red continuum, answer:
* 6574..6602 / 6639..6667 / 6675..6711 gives 1.4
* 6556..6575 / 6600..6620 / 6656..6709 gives 5.0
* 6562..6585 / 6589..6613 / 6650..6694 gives 4.2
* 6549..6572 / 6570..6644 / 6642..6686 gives 9.7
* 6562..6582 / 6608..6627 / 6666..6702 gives 3.4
